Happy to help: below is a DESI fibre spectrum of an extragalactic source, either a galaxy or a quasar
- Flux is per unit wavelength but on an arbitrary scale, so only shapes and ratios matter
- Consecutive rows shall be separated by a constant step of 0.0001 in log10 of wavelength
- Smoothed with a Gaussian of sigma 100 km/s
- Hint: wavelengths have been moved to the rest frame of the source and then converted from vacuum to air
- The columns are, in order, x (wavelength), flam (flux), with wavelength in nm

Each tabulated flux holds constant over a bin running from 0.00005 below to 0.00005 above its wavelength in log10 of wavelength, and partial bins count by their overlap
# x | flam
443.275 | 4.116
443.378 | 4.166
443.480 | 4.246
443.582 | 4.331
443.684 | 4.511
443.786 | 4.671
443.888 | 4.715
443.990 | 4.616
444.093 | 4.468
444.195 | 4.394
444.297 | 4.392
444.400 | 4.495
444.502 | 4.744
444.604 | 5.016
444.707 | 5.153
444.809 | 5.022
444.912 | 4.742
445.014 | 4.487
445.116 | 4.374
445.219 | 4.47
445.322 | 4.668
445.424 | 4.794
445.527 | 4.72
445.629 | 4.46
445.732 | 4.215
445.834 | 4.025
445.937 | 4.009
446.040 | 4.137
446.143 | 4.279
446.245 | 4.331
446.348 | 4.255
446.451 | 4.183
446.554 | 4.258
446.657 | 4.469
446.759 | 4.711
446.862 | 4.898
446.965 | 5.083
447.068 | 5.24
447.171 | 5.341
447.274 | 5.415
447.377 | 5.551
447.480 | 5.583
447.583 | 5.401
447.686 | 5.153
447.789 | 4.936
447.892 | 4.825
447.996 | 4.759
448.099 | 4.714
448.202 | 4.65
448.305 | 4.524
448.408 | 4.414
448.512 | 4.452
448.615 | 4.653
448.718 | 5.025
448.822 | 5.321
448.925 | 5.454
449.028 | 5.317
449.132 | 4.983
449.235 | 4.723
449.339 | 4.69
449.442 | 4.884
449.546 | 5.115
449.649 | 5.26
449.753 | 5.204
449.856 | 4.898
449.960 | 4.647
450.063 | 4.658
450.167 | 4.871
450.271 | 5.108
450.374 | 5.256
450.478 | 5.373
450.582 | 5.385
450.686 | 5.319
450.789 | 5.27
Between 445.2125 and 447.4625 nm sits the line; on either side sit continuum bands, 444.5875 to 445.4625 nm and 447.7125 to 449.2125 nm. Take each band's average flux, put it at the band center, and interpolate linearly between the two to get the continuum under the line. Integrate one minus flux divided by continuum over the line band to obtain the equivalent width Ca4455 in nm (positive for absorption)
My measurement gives 0.07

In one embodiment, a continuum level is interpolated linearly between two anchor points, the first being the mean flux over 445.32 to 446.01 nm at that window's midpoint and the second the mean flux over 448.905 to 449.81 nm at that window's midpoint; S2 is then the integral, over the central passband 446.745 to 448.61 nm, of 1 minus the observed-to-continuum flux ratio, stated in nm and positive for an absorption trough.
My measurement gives -0.091 nm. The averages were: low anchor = 4.39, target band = 4.98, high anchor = 5.06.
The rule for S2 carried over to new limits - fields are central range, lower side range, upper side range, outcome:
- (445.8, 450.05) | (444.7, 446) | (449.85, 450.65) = -0.03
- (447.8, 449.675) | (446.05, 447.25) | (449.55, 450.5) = 0.00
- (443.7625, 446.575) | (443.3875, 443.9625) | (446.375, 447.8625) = 0.12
